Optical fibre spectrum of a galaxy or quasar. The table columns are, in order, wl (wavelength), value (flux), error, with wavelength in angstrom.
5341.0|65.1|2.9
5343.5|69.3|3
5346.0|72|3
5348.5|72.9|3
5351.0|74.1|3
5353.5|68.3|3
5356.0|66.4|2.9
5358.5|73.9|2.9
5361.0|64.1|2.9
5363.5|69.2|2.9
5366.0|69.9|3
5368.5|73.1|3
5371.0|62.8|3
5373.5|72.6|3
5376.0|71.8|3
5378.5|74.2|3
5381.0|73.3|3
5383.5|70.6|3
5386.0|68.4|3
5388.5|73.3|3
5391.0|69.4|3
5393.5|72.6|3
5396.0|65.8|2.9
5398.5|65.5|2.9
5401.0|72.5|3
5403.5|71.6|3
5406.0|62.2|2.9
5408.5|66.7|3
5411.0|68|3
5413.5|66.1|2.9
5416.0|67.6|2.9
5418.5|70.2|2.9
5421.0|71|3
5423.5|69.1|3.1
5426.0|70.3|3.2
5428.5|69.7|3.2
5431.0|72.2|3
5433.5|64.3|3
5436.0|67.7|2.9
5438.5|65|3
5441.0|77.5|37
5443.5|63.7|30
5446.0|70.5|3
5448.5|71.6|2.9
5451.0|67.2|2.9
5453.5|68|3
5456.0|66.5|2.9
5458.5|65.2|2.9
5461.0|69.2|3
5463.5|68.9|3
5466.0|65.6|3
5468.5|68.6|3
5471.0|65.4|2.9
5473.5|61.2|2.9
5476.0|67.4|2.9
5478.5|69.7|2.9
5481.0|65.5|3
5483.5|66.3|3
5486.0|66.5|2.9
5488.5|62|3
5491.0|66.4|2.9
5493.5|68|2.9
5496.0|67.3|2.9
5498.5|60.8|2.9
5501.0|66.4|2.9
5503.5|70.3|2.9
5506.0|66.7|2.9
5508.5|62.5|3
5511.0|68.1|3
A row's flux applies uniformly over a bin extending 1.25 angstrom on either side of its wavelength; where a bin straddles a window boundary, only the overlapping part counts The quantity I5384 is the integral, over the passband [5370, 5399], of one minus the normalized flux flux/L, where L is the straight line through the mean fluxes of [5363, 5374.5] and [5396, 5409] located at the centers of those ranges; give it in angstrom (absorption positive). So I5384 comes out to -0.7 angstrom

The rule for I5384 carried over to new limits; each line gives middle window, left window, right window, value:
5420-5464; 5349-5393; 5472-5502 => -0.8 angstrom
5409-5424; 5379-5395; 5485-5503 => 0.3 angstrom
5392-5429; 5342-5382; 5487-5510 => 0.1 angstrom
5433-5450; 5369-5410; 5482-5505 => -0.2 angstrom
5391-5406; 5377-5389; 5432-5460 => 0.4 angstrom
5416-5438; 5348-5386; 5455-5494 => -0.3 angstrom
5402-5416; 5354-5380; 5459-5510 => 0.3 angstrom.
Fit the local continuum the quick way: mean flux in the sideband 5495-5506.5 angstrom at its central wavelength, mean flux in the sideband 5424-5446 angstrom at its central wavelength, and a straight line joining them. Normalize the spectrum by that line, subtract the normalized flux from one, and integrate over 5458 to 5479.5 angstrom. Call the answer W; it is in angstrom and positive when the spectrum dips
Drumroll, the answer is 0.2 angstrom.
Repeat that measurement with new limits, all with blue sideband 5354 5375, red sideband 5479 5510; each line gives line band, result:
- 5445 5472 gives -0.5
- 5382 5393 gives -0.4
